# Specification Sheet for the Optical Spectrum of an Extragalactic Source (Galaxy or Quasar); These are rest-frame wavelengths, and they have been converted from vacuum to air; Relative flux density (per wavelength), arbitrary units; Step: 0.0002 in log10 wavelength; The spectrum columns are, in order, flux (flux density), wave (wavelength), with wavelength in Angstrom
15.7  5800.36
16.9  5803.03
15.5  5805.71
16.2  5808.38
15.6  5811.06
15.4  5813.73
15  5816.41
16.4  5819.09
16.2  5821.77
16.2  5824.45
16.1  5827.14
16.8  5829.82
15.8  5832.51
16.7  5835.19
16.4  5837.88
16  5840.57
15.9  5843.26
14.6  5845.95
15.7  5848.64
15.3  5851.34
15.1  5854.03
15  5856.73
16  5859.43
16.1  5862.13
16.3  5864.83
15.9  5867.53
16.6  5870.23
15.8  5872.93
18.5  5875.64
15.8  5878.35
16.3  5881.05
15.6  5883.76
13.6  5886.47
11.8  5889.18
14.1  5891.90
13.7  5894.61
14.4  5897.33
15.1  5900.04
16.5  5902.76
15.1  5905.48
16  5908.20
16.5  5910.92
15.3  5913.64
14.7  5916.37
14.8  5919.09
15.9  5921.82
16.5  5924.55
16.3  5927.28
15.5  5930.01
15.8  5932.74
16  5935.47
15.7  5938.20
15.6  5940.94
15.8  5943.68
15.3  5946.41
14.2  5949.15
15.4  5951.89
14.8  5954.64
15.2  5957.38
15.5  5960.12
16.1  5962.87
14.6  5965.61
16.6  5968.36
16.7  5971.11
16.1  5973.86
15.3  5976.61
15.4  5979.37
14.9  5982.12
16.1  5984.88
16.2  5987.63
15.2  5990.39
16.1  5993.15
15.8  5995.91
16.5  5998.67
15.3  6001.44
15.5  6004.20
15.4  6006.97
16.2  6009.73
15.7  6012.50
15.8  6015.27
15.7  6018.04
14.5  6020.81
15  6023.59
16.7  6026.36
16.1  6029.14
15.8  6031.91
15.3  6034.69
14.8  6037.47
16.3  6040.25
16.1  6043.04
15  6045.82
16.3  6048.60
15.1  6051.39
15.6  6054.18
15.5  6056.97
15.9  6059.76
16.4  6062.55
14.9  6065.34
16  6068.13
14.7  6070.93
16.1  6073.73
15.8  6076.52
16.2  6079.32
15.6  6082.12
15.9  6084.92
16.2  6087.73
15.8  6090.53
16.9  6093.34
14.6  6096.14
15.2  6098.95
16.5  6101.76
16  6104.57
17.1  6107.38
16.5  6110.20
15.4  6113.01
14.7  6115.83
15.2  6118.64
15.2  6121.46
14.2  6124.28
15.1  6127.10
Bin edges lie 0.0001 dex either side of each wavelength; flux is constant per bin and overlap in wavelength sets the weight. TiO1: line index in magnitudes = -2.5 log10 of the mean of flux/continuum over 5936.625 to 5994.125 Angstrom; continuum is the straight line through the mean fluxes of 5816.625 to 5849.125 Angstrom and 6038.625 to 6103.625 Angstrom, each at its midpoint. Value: 0.022 mag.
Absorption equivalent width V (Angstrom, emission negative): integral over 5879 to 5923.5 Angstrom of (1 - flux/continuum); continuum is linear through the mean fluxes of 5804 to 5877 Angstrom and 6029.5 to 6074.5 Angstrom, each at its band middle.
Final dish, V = 2.5 Angstrom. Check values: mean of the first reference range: 16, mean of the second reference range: 15.6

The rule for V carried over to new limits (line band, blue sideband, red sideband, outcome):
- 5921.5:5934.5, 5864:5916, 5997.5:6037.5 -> -0.5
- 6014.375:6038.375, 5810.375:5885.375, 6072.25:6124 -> 0.5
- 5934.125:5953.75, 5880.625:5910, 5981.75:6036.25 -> -0.4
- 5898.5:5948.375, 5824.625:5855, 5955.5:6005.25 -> 0.4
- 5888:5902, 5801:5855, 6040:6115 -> 1.7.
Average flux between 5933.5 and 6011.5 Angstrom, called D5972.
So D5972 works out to 15.6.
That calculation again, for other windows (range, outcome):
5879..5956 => 15.2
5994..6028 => 15.7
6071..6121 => 15.8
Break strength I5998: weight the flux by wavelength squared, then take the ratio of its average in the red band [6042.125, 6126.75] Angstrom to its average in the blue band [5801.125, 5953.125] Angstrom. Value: 1.1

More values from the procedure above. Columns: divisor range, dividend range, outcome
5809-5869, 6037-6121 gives 1.08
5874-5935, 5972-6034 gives 1.06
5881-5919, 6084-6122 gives 1.14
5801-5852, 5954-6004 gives 1.04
